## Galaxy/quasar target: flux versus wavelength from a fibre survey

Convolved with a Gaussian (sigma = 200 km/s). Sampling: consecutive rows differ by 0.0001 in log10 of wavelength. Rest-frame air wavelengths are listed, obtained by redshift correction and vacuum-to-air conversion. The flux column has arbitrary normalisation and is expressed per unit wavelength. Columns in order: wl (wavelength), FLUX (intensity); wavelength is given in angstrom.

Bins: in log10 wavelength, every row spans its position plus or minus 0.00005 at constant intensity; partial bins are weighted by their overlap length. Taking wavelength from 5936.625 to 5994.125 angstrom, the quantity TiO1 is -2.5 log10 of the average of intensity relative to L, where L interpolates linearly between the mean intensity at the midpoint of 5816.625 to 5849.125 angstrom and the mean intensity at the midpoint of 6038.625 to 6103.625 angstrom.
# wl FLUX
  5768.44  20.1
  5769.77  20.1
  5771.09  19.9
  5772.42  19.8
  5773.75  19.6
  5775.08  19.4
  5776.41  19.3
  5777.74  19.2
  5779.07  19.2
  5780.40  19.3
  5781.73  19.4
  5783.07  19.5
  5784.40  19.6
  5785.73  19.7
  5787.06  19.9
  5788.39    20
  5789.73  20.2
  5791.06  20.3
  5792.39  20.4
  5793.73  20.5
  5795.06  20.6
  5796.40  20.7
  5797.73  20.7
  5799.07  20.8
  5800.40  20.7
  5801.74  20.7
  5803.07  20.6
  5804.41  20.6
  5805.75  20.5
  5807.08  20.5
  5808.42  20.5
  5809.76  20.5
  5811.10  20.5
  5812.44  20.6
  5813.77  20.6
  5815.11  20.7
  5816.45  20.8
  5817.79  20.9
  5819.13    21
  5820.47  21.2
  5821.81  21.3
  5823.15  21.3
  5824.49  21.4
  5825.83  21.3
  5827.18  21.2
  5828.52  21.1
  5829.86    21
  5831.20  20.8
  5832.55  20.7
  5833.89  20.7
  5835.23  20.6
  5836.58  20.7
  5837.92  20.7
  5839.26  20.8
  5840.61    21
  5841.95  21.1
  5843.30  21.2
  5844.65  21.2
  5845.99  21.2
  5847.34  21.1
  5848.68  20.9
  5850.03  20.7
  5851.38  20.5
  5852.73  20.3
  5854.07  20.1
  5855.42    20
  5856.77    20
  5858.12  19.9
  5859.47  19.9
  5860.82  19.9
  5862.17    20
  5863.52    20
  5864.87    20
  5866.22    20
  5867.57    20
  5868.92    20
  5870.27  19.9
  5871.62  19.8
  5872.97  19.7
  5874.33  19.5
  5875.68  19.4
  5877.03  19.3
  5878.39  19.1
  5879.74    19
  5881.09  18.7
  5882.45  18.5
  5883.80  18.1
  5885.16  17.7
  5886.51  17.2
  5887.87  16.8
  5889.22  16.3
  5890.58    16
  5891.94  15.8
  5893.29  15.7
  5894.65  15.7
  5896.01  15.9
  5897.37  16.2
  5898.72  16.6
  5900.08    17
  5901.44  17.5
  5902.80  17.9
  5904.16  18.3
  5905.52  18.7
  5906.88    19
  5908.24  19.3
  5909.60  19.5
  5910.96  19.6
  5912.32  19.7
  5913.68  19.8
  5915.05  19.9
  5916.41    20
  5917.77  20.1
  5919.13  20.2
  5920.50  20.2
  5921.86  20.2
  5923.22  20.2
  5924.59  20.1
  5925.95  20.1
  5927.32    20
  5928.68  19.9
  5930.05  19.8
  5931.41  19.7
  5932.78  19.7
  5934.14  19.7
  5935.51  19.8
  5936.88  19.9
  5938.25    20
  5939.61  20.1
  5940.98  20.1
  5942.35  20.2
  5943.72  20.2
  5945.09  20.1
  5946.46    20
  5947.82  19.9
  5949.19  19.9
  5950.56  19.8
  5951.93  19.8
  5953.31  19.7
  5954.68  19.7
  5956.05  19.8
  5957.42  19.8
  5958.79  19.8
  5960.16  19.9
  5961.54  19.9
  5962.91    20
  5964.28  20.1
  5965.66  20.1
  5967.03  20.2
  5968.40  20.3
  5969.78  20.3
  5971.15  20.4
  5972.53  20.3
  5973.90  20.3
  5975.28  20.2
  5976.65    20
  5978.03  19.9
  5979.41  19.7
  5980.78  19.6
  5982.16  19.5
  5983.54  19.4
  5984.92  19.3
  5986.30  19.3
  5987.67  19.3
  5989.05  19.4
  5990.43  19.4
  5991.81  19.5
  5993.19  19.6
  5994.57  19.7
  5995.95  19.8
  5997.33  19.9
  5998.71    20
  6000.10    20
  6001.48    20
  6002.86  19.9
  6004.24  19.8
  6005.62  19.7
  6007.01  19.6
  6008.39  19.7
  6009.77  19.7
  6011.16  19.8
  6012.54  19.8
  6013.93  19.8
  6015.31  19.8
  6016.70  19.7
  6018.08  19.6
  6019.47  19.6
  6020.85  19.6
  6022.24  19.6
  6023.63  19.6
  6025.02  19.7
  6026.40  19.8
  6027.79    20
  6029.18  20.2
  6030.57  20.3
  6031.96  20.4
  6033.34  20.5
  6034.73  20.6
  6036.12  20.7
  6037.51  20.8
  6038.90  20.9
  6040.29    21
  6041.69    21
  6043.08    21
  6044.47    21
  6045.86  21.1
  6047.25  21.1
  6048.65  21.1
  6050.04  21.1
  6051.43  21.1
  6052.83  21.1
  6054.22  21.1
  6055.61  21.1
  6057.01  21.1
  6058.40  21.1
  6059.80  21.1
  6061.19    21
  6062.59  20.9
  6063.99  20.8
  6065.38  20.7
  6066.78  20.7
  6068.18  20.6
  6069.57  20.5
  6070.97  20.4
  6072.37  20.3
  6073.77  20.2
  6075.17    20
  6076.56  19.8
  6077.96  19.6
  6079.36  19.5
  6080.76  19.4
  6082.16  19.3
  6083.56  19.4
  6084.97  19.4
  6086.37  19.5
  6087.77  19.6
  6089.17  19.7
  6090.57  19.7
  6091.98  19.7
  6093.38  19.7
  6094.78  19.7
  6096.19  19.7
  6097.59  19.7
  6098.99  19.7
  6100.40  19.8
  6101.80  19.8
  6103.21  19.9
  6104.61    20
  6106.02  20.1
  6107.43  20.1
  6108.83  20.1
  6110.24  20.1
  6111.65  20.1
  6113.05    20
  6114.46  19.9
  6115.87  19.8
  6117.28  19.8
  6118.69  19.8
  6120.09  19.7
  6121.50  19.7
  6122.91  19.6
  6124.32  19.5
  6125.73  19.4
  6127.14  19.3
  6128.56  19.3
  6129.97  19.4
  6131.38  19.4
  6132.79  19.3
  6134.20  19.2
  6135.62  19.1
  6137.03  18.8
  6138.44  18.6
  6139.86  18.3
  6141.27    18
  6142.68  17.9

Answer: 0.041 mag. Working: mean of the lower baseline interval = 21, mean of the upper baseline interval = 20.3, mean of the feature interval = 19.9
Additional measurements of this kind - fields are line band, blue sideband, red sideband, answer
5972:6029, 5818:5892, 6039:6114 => 0.02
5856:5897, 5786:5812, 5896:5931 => 0.06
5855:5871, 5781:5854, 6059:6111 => 0.03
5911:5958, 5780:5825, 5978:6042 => 0.01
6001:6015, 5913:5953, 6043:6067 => 0.04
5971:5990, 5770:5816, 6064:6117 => 0.01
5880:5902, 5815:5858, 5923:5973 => 0.21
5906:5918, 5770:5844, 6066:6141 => 0.03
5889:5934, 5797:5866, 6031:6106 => 0.11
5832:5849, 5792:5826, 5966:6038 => -0.02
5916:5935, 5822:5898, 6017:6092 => -0.01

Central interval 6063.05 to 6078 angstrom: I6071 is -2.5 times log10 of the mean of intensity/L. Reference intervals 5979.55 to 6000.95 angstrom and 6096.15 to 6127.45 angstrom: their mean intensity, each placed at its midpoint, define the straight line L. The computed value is -0.03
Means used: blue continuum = 19.6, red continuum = 19.8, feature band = 20.4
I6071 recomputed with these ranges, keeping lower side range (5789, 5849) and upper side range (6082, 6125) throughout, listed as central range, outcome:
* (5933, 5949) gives 0.020 mag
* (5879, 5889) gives 0.148 mag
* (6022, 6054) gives -0.033 mag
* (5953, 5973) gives 0.014 mag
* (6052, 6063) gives -0.060 mag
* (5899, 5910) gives 0.123 mag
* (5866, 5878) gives 0.049 mag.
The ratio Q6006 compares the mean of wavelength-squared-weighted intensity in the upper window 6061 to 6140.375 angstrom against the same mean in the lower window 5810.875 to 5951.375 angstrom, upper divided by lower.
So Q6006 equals 1.08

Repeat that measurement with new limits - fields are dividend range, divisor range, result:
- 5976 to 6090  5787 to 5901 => 1.08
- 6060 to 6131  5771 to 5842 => 1.07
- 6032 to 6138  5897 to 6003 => 1.07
